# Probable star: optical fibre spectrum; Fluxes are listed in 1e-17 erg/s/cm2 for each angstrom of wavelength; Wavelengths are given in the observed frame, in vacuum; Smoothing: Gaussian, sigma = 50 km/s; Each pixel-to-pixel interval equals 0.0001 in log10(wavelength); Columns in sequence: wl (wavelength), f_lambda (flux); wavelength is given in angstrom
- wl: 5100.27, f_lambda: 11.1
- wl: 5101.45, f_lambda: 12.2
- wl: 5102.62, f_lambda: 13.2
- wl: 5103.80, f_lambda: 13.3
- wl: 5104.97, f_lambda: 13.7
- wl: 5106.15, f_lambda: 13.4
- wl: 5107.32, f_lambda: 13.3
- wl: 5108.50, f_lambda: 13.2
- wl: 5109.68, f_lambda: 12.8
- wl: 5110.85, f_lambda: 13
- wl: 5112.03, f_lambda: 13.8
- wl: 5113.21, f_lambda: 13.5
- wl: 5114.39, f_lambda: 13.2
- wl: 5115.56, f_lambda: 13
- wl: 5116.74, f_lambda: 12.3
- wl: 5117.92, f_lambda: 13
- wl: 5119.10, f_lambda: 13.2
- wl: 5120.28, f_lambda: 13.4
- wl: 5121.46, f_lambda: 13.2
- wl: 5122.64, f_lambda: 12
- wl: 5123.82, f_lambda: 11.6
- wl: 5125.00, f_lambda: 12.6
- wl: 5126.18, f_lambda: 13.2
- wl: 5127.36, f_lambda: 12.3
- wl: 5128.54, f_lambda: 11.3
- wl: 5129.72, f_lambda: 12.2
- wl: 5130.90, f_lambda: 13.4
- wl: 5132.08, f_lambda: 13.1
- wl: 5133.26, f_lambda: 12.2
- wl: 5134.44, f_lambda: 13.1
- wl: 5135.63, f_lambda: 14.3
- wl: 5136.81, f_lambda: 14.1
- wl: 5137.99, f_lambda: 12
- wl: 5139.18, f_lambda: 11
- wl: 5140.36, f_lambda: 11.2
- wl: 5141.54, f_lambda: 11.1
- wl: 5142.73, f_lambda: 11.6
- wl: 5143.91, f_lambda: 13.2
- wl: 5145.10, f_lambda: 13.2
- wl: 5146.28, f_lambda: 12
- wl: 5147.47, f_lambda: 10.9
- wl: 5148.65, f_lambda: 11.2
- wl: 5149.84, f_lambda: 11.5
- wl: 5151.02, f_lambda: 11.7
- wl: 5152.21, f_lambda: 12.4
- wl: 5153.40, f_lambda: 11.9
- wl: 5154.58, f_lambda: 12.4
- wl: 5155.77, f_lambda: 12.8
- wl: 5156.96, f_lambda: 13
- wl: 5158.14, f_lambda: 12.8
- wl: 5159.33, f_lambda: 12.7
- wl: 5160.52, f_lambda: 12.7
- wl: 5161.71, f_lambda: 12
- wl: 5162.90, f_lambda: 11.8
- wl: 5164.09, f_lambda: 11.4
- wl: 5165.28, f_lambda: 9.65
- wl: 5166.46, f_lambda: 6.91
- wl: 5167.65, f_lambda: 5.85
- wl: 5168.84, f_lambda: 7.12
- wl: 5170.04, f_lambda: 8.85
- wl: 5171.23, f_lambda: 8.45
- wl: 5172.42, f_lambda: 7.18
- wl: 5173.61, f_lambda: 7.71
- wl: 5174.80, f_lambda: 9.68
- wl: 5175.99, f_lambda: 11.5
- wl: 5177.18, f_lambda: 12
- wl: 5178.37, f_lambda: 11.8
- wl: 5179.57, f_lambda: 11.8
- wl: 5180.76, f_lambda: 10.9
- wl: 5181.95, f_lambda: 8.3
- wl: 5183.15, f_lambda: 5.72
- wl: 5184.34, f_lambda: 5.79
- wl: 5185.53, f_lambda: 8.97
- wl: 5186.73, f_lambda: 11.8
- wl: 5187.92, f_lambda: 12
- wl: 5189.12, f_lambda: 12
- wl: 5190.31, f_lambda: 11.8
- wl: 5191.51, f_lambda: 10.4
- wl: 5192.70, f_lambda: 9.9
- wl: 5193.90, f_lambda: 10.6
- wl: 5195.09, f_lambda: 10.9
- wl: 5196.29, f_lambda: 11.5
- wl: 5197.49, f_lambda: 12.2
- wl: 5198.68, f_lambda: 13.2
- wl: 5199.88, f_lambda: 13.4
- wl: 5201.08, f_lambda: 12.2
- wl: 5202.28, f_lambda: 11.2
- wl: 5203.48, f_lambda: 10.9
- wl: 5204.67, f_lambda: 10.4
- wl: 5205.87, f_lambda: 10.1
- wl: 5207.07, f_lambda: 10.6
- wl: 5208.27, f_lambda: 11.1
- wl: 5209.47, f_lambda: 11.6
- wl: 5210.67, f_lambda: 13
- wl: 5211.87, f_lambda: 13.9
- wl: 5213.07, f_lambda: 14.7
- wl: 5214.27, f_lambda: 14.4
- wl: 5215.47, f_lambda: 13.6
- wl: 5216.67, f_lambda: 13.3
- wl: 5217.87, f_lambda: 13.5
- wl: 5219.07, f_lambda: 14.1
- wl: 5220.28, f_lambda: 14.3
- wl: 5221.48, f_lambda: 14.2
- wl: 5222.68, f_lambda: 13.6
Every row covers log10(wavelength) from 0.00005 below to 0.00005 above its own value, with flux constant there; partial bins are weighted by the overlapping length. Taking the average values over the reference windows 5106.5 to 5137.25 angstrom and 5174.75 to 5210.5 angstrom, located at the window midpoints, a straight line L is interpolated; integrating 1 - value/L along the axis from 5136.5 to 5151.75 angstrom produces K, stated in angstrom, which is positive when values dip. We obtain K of 0.5 angstrom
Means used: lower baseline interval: 12.9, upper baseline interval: 10.9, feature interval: 11.9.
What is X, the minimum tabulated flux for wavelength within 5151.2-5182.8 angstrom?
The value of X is 5.85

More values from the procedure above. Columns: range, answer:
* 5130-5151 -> 10.9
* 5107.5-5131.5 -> 11.3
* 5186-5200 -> 9.9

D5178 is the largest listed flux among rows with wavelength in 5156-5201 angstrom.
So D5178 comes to 13.4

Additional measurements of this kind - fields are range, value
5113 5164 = 14.3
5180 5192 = 12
